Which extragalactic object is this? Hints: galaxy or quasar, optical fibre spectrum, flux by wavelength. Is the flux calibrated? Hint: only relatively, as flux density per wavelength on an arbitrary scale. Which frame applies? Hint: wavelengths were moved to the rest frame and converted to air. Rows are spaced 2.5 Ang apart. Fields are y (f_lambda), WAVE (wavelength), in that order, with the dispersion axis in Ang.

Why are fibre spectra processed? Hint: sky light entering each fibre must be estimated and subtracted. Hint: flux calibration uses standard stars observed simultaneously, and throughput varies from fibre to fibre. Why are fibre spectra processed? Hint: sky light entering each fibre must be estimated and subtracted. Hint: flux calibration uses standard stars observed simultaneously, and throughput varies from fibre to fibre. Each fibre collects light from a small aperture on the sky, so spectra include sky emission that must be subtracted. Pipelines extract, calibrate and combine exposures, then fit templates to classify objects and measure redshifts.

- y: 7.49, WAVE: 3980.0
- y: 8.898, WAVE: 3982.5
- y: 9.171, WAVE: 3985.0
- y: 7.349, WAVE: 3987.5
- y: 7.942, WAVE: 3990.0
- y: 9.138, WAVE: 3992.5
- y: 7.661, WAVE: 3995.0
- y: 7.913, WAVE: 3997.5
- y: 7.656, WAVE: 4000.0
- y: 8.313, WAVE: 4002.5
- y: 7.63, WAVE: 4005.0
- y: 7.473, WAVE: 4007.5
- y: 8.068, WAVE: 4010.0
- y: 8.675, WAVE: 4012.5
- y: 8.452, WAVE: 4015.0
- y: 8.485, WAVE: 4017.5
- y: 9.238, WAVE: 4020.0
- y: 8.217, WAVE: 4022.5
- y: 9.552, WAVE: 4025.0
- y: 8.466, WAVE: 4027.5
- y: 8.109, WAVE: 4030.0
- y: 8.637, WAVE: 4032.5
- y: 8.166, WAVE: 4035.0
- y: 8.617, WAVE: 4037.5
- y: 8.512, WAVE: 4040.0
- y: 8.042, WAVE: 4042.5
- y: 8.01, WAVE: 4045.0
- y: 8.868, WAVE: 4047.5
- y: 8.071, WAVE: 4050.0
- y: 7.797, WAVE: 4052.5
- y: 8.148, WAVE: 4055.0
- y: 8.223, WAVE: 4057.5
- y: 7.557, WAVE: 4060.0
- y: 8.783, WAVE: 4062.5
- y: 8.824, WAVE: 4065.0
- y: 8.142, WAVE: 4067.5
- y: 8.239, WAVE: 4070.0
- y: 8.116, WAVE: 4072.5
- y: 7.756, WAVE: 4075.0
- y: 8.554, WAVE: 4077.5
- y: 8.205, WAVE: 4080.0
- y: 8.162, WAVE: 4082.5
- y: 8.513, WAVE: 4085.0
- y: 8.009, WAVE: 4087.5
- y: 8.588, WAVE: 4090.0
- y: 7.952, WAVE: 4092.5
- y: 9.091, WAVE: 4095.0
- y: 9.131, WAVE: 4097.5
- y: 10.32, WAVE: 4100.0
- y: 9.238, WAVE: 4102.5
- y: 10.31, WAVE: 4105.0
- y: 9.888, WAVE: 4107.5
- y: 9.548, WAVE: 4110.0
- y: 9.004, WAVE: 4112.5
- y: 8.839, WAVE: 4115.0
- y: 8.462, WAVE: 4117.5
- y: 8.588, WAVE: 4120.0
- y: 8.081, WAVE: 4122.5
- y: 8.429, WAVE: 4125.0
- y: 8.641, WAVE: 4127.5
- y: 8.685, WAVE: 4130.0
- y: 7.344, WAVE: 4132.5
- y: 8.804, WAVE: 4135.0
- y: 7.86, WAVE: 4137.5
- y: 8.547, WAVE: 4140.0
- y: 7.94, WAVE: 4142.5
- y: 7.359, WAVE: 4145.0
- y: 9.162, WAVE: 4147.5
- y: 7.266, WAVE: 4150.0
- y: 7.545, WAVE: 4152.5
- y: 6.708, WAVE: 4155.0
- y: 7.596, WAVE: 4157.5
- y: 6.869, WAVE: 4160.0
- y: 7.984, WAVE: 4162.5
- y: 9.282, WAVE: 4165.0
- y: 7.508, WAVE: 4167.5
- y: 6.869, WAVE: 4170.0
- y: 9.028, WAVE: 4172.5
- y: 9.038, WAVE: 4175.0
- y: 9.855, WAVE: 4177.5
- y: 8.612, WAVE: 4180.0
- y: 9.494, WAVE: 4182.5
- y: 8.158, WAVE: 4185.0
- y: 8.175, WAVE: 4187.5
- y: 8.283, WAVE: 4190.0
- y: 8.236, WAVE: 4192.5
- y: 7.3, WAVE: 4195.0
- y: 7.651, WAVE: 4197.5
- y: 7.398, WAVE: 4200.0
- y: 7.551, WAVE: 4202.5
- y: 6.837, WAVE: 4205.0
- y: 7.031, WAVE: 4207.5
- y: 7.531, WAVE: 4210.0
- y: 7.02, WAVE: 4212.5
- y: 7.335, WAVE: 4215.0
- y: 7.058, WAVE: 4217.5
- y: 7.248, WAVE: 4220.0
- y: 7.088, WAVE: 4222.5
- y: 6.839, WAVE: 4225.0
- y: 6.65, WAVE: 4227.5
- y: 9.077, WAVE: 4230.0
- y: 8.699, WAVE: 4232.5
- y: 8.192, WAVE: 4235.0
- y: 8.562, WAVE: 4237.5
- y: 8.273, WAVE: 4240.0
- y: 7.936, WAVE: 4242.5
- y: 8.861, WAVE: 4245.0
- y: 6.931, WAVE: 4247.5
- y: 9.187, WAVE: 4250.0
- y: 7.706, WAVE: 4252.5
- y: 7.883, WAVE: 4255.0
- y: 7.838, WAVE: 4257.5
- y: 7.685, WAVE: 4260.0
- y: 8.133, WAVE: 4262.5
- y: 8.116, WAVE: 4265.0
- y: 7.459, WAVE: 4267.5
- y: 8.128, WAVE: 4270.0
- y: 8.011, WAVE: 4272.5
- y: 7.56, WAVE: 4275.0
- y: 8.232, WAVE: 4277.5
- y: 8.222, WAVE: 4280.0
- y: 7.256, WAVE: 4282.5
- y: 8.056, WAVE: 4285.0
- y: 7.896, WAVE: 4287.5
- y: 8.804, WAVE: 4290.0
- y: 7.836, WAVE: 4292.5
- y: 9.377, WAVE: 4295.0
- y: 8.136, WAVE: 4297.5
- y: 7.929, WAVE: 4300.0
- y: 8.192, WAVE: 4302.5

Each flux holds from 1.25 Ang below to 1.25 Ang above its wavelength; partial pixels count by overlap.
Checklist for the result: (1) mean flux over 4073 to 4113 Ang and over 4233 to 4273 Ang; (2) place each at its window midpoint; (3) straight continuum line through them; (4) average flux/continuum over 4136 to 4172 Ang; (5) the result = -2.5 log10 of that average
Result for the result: 0.104 mag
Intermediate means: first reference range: 8.88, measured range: 7.78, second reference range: 8.07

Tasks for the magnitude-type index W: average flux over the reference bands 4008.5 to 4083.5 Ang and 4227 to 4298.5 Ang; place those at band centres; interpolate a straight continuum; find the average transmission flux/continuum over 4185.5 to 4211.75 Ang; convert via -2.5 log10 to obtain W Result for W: 0.08 mag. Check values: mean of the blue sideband 8.35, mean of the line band 7.6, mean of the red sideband 8.11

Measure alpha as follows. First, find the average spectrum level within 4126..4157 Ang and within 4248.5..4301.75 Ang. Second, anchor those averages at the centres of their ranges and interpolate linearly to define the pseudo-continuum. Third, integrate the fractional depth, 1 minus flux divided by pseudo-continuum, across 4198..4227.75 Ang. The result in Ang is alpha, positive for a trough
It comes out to 3.21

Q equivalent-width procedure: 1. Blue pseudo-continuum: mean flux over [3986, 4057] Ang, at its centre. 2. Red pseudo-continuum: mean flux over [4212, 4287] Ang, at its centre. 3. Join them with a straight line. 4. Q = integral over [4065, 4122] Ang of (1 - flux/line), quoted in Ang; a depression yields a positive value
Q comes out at -4.35 Ang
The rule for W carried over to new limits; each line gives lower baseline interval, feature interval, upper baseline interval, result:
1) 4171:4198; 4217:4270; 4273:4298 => 0.05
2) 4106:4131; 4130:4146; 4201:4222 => 0.06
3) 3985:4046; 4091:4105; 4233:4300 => -0.13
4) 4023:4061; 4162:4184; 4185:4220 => -0.13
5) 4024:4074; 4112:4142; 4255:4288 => -0.03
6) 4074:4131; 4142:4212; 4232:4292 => 0.07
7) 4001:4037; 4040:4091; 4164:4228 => 0.00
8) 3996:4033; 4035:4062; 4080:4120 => 0.05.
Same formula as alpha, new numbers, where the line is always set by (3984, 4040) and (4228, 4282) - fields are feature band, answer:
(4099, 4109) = -2.0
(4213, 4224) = 1.3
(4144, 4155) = 0.6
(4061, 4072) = -0.2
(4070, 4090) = 0.1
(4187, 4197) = 0.2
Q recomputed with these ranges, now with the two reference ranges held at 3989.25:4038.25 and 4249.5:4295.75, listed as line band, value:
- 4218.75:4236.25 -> 0.9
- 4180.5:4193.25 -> -0.6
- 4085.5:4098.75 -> -0.5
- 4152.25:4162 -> 1.1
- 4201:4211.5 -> 1.1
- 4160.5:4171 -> 0.4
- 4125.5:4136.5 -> -0.2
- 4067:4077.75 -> 0.2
